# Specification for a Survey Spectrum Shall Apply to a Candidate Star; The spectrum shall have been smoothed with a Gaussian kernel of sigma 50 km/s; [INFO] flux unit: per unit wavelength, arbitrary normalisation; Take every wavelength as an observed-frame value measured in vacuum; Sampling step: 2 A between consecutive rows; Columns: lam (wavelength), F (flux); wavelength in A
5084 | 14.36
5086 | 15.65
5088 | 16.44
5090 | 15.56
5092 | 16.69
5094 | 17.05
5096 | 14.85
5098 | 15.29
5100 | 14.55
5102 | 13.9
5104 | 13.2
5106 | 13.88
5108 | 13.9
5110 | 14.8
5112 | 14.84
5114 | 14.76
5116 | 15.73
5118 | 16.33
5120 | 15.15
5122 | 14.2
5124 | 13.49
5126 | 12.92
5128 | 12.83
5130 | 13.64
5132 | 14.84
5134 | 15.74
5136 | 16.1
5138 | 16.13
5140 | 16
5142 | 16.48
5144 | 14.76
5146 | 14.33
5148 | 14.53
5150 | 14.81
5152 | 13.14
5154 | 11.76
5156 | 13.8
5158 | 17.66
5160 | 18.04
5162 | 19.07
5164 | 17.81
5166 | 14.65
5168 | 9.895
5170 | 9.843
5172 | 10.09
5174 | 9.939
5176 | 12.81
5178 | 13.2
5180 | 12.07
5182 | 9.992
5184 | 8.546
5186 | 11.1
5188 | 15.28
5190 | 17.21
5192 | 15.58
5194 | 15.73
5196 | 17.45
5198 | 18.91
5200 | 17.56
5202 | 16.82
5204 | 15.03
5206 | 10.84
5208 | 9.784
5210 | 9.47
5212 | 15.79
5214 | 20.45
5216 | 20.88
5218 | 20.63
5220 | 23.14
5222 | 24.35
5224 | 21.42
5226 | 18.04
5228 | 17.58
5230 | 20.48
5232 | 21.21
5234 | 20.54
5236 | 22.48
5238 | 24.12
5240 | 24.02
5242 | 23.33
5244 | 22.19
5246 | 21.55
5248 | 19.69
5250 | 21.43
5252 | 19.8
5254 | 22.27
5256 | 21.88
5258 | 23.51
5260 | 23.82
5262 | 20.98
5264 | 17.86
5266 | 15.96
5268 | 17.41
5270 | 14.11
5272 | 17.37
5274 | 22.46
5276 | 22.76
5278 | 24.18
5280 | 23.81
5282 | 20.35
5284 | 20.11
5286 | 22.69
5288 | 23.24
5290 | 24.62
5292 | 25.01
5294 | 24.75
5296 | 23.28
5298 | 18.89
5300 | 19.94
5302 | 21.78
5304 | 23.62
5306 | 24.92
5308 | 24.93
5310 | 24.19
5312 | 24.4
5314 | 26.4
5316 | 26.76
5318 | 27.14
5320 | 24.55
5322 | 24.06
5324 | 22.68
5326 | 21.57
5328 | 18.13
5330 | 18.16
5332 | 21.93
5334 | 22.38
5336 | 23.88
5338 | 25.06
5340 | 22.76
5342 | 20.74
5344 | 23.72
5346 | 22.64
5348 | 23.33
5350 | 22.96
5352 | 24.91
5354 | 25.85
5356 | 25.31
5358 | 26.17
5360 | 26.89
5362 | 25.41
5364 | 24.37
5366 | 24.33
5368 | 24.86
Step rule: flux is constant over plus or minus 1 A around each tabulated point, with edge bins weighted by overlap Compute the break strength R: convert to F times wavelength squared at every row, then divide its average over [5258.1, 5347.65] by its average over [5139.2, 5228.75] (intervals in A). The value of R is 1.53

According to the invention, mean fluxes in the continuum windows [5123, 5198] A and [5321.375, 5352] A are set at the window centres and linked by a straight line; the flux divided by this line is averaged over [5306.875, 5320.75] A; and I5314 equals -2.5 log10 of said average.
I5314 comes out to -0.20 mag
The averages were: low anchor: 14.2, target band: 25.5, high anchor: 22.3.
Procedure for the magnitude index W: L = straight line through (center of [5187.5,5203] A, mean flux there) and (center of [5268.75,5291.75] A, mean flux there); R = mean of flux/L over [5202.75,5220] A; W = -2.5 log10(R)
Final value 0.13 mag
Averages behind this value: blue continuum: 16.9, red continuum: 21.5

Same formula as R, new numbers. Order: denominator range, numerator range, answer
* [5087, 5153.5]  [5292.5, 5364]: 1.72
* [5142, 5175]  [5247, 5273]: 1.45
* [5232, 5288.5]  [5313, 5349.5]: 1.12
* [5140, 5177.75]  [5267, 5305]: 1.61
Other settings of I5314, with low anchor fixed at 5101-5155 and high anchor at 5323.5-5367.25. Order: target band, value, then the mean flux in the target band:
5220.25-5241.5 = -0.15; 21.5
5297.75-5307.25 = -0.03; 22.1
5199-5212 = 0.29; 13.4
